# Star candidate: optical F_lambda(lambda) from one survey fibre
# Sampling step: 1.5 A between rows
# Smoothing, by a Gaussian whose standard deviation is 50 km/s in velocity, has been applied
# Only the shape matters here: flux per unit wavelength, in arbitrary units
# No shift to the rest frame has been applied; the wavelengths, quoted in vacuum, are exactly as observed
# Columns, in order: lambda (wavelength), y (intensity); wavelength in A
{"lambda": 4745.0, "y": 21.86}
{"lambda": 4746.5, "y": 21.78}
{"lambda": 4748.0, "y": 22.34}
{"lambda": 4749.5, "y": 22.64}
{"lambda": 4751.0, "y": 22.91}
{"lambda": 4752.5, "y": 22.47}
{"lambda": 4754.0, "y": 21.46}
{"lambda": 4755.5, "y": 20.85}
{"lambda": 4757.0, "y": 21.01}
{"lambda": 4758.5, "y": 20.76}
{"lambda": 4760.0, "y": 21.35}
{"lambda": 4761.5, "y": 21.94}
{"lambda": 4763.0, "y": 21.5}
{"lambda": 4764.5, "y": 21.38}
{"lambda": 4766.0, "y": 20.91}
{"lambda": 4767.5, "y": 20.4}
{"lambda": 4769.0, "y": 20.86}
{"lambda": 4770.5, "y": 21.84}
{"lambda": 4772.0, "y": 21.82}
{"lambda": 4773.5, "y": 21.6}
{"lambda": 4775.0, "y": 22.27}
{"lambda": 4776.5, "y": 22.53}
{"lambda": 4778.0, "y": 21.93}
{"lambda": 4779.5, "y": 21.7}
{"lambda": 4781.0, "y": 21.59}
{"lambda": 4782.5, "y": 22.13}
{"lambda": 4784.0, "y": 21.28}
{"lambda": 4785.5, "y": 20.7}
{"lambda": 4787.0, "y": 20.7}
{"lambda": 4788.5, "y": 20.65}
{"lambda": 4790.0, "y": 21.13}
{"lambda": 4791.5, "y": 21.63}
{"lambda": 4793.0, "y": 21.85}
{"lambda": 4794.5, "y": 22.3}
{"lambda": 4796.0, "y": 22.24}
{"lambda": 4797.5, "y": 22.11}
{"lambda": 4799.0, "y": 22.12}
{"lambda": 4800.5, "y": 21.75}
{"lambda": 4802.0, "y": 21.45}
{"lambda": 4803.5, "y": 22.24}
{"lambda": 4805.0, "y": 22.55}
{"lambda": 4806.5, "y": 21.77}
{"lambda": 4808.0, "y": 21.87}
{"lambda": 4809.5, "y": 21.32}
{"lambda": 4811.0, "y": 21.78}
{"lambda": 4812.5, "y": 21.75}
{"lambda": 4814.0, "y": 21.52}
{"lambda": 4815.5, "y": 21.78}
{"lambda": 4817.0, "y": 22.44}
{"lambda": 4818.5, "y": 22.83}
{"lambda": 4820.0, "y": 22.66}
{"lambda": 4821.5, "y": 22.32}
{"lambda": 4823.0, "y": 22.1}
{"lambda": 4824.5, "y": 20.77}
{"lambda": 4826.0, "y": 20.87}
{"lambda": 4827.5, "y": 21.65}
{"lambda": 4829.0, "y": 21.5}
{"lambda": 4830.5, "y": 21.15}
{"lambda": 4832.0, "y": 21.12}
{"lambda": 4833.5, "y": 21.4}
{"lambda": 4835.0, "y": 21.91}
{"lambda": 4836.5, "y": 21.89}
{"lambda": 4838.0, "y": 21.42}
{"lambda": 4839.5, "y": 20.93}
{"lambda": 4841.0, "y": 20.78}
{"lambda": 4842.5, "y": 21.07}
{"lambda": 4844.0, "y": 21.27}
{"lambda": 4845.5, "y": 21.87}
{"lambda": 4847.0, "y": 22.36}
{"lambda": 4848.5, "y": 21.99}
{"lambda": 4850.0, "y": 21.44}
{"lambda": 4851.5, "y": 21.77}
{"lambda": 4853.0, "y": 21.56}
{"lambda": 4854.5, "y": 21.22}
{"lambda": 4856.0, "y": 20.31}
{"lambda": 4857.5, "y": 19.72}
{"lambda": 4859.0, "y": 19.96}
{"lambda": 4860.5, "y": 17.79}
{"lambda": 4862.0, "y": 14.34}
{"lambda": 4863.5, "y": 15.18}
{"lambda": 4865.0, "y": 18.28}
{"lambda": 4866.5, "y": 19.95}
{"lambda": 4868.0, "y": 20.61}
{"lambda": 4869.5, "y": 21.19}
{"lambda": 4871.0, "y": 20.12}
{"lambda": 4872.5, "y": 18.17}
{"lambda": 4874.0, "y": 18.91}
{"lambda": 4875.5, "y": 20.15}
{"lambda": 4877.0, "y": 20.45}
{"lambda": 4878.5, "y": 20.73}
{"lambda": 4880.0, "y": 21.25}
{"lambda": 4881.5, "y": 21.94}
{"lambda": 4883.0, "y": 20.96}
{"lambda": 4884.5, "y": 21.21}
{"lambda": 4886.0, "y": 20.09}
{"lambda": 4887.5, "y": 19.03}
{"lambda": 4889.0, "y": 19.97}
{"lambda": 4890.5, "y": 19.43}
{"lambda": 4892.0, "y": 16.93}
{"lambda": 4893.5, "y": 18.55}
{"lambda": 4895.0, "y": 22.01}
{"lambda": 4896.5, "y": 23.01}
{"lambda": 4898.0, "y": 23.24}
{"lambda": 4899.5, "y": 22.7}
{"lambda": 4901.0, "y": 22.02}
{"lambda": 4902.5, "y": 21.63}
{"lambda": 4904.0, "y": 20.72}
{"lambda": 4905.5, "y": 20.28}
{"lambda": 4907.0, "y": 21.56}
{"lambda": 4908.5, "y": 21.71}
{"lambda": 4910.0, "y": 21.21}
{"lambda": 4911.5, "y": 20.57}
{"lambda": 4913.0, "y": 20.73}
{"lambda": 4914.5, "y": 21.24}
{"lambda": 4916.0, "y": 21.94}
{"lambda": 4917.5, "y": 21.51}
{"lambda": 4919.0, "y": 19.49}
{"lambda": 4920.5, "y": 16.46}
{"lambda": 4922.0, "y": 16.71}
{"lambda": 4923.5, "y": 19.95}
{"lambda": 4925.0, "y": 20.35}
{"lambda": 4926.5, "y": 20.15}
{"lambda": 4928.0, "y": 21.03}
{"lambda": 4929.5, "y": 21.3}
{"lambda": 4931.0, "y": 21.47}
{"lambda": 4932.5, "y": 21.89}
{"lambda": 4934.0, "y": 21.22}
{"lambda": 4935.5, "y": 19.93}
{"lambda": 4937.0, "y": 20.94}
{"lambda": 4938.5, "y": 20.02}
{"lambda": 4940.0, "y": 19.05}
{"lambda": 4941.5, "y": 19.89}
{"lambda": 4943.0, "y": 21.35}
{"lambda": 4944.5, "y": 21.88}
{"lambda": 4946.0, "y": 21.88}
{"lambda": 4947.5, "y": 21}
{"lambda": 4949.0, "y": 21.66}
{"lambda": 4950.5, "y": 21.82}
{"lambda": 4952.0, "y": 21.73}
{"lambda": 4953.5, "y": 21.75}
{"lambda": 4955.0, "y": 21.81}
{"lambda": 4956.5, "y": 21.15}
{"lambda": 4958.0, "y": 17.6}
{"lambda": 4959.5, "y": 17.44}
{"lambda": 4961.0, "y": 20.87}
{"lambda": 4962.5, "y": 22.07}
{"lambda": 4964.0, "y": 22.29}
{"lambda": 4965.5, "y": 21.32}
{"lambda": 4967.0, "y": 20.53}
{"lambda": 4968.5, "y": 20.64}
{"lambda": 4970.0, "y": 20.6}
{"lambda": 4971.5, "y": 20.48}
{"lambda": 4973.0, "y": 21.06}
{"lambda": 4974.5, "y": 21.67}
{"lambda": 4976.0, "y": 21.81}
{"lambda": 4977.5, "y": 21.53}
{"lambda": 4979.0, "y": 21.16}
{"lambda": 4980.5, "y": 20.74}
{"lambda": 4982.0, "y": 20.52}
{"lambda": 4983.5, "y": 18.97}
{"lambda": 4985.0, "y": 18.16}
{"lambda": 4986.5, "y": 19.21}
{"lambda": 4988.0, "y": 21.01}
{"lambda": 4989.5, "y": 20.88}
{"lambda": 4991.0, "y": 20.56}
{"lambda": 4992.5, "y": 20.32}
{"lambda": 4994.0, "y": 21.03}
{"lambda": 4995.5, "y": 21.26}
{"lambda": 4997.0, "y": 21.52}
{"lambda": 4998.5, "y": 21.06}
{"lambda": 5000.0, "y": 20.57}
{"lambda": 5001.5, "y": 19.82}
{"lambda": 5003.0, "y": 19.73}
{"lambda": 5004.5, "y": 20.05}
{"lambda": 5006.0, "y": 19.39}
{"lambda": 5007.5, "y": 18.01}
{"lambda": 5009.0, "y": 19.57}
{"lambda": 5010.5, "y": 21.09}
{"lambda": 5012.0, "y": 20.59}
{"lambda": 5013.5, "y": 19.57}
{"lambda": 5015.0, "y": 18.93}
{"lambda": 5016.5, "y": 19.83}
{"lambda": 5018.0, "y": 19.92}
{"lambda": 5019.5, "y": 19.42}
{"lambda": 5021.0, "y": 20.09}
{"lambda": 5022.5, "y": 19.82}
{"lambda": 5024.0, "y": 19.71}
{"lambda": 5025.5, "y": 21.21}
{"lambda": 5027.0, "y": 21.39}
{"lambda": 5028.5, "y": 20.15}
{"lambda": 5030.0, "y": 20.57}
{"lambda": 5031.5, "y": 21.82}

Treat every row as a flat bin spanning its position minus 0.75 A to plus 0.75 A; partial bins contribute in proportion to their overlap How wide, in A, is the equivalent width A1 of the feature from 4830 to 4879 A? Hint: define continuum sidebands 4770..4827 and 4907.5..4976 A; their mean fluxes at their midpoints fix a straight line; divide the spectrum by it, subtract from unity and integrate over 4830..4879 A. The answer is 2.4 A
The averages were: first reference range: 21.8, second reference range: 20.7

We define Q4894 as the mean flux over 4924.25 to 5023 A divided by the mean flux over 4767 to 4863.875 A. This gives 1.0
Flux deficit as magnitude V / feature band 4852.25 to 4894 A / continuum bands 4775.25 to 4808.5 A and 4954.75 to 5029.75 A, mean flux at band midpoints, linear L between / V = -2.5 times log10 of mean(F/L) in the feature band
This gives 0.09 mag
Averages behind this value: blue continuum 21.7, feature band 19.6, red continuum 20.4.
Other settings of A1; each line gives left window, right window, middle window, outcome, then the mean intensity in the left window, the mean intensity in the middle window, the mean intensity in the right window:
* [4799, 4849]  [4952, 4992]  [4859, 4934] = 3.4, 21.7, 20.2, 20.6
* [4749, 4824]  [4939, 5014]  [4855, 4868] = 1.8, 21.7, 18.4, 20.6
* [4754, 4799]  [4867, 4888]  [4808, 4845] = -1.2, 21.5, 21.6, 20.4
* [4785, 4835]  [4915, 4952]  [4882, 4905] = 0.2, 21.7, 20.8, 20.6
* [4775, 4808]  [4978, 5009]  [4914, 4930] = 0.6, 21.7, 20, 20.2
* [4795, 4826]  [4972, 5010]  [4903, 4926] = 0.8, 21.9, 20.3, 20.4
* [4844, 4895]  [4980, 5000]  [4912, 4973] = -1.2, 20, 20.6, 20.4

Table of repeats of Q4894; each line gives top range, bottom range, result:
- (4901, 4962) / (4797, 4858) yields 0.95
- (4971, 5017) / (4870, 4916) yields 0.98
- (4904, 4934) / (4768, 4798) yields 0.95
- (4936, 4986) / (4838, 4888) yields 1.03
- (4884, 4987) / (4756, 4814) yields 0.96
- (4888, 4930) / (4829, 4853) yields 0.96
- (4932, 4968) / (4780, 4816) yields 0.96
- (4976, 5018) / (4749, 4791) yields 0.94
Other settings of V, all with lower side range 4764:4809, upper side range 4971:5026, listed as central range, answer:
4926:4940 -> -0.01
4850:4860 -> 0.02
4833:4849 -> -0.01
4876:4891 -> 0.03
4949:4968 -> -0.02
